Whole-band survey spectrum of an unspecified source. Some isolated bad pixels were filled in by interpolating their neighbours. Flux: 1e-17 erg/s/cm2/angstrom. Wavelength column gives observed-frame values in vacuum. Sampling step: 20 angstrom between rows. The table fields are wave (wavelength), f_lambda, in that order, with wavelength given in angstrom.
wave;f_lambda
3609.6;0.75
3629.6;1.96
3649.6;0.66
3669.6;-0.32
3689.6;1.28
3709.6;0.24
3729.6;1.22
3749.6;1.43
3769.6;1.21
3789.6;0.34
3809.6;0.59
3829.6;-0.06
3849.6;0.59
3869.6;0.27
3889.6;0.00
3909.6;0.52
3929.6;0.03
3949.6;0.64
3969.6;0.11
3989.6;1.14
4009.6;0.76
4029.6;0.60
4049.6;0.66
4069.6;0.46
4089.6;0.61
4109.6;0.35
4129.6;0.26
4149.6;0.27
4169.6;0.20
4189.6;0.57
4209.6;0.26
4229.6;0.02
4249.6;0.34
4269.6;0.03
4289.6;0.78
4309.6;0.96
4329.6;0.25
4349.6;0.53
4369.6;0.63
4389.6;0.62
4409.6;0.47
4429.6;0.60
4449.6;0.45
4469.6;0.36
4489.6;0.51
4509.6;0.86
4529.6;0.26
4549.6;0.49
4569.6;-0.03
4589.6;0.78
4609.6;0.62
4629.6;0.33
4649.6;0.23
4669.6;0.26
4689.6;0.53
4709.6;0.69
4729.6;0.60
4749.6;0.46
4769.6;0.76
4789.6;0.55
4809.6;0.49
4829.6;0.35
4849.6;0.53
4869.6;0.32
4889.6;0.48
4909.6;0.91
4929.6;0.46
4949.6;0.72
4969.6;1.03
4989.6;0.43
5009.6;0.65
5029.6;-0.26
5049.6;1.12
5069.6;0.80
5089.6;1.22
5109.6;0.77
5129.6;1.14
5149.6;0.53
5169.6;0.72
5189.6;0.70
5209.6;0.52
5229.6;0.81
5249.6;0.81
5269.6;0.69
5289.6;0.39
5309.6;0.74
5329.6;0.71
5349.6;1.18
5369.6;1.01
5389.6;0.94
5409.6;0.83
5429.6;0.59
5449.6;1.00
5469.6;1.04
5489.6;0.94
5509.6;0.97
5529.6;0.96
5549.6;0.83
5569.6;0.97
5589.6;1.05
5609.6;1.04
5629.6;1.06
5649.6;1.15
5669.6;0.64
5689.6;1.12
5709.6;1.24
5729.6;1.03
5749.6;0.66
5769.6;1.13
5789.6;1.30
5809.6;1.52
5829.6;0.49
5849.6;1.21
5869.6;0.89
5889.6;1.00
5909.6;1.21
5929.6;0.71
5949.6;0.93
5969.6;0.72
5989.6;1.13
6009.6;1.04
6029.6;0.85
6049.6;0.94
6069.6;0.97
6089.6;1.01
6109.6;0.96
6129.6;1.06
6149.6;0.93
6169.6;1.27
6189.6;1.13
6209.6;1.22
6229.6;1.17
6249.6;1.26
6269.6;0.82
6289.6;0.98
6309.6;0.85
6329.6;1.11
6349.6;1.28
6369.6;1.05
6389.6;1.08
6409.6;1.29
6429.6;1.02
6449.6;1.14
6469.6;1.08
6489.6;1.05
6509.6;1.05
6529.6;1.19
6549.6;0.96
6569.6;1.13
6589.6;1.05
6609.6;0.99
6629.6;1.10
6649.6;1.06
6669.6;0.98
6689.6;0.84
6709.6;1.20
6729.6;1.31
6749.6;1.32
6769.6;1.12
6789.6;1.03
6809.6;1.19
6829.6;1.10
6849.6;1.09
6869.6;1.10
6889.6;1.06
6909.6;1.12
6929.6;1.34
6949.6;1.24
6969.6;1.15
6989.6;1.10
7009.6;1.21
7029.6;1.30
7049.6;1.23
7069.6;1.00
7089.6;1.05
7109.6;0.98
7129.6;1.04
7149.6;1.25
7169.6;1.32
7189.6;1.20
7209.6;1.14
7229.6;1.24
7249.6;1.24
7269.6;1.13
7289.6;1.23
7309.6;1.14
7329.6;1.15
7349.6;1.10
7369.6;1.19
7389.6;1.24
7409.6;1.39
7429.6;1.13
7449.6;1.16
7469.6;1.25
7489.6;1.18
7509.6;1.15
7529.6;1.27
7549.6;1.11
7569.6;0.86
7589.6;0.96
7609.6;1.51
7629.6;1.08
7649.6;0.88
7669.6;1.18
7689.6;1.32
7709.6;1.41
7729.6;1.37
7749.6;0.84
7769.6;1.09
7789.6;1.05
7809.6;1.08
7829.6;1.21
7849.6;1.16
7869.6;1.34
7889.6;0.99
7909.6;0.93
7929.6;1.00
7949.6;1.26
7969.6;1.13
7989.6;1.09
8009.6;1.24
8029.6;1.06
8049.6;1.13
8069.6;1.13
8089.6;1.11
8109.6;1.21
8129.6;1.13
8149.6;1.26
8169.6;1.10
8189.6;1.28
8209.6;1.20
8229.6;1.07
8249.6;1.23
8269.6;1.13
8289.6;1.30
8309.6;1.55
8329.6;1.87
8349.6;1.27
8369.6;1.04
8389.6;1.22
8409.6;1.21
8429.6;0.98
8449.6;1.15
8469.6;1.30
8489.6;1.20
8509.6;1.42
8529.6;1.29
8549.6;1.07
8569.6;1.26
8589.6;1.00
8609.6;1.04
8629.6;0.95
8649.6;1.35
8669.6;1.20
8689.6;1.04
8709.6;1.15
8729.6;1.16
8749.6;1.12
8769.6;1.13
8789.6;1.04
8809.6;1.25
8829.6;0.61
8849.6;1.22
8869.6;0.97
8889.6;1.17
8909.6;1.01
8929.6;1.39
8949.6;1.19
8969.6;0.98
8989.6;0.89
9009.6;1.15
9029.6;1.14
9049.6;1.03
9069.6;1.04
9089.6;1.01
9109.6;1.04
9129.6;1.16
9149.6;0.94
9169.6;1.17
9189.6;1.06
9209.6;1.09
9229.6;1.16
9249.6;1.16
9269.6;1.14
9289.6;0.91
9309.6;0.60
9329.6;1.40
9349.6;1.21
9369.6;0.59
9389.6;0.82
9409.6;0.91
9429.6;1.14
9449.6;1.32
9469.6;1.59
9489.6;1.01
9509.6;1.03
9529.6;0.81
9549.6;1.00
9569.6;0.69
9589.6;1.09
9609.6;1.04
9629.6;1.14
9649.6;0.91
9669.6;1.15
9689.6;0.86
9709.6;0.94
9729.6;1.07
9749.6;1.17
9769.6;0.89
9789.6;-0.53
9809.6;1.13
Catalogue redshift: 0.27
